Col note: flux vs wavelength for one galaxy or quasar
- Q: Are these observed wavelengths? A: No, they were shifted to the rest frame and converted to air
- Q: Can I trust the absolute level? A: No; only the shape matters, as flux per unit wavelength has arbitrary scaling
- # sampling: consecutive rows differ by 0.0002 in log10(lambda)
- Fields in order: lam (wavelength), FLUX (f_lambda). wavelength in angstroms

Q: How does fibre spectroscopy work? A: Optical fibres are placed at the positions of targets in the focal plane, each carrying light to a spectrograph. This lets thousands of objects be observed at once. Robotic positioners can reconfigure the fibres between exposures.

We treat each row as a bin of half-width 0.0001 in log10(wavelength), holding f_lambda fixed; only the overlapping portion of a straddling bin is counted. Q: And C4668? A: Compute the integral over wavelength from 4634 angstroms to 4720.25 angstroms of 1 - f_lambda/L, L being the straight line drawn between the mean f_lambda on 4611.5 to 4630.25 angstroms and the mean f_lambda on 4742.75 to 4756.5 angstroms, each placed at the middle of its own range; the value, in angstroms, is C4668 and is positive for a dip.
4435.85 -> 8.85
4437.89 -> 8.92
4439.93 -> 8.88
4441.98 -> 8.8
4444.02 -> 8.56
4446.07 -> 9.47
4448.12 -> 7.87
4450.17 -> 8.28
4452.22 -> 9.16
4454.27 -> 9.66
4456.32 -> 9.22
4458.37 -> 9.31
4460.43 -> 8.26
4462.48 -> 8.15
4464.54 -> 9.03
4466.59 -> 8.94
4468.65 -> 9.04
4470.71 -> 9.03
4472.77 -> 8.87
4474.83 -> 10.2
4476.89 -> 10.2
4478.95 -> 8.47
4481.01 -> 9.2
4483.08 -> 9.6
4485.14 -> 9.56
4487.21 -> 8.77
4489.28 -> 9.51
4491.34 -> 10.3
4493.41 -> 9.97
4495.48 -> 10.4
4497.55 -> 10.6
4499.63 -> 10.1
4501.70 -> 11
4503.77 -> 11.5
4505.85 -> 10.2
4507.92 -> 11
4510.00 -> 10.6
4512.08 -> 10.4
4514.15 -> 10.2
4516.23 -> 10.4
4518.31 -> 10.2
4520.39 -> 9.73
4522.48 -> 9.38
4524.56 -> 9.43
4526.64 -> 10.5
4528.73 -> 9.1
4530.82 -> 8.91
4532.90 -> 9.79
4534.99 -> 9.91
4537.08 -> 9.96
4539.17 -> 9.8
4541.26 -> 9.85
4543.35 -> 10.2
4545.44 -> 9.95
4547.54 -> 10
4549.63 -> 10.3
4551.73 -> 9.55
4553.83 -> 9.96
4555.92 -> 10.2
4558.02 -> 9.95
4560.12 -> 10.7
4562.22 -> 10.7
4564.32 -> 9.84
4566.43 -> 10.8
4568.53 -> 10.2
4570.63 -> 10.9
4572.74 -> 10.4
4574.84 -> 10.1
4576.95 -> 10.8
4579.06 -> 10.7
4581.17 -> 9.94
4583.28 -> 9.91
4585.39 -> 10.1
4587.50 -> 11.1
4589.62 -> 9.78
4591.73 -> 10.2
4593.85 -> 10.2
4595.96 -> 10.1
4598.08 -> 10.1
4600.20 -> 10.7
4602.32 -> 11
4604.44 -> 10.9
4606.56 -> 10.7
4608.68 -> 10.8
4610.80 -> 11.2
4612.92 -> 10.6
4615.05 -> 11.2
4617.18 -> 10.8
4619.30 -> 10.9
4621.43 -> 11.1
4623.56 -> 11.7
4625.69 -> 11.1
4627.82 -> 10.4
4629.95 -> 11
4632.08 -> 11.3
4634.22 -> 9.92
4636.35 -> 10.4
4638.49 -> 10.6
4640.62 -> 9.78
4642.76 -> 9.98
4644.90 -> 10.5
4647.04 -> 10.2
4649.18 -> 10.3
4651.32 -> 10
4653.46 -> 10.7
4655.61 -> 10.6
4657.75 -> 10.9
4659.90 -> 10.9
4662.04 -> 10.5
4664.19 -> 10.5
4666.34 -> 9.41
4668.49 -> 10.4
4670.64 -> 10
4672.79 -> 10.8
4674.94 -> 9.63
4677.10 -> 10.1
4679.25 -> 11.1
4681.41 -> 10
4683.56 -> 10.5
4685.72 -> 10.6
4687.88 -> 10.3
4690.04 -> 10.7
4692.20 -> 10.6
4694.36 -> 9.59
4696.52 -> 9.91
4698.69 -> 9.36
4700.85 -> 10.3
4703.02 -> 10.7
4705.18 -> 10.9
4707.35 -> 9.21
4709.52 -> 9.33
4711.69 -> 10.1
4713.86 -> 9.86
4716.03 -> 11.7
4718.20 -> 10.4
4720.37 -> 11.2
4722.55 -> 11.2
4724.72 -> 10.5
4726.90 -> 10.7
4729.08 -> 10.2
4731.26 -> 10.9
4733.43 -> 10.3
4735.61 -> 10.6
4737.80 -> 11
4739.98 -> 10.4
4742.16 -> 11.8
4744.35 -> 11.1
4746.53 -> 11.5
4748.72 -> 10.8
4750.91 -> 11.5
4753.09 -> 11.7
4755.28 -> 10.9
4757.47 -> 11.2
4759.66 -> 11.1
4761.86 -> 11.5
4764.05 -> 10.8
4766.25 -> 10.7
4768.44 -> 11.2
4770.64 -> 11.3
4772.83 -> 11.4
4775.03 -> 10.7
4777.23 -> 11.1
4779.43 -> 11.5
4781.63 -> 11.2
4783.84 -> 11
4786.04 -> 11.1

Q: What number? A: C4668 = 6.3 angstroms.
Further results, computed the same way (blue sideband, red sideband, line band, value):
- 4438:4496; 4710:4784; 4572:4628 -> -3.37 angstroms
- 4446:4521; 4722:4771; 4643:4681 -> 0.67 angstroms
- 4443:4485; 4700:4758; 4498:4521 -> -2.89 angstroms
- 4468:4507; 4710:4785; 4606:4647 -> -1.14 angstroms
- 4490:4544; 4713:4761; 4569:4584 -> -0.07 angstroms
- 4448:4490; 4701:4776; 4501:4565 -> -4.06 angstroms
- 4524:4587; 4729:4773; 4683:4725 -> 1.87 angstroms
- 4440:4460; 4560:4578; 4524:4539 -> 0.47 angstroms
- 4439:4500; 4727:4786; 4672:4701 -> 1.00 angstroms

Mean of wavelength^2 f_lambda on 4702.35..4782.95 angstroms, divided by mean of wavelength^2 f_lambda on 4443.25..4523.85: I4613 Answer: 1.3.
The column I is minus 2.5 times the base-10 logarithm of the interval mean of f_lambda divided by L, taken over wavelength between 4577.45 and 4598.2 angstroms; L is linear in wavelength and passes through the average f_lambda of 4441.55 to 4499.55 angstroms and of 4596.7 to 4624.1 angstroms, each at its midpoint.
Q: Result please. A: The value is 0.040 mag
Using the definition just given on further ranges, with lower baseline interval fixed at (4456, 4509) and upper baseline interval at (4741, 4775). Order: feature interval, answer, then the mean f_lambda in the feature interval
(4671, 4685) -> 0.043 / 10.3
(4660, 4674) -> 0.040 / 10.3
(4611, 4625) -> -0.065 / 11.1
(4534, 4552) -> 0.003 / 9.96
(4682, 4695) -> 0.043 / 10.4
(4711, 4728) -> 0.027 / 10.7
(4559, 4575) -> -0.037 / 10.5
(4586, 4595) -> -0.005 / 10.3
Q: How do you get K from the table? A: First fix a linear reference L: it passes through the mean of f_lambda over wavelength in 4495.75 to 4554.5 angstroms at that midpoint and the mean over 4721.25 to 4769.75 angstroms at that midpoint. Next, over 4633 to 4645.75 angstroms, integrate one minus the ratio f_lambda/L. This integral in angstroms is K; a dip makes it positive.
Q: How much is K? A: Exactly 0.42 angstroms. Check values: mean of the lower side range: 10.1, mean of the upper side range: 11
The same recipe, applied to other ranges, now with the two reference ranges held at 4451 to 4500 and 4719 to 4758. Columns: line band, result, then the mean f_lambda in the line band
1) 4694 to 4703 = 0.7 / 9.91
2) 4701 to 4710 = 0.5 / 10.1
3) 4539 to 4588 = -1.6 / 10.2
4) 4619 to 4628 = -0.7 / 11.1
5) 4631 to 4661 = -0.1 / 10.4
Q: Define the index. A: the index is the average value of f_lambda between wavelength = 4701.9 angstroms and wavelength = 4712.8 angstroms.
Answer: 10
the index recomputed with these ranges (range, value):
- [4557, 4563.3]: 10.5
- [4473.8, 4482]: 9.53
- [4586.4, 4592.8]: 10.3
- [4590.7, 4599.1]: 10.1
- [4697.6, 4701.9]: 9.82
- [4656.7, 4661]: 10.9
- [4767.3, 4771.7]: 11.2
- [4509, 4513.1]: 10.5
